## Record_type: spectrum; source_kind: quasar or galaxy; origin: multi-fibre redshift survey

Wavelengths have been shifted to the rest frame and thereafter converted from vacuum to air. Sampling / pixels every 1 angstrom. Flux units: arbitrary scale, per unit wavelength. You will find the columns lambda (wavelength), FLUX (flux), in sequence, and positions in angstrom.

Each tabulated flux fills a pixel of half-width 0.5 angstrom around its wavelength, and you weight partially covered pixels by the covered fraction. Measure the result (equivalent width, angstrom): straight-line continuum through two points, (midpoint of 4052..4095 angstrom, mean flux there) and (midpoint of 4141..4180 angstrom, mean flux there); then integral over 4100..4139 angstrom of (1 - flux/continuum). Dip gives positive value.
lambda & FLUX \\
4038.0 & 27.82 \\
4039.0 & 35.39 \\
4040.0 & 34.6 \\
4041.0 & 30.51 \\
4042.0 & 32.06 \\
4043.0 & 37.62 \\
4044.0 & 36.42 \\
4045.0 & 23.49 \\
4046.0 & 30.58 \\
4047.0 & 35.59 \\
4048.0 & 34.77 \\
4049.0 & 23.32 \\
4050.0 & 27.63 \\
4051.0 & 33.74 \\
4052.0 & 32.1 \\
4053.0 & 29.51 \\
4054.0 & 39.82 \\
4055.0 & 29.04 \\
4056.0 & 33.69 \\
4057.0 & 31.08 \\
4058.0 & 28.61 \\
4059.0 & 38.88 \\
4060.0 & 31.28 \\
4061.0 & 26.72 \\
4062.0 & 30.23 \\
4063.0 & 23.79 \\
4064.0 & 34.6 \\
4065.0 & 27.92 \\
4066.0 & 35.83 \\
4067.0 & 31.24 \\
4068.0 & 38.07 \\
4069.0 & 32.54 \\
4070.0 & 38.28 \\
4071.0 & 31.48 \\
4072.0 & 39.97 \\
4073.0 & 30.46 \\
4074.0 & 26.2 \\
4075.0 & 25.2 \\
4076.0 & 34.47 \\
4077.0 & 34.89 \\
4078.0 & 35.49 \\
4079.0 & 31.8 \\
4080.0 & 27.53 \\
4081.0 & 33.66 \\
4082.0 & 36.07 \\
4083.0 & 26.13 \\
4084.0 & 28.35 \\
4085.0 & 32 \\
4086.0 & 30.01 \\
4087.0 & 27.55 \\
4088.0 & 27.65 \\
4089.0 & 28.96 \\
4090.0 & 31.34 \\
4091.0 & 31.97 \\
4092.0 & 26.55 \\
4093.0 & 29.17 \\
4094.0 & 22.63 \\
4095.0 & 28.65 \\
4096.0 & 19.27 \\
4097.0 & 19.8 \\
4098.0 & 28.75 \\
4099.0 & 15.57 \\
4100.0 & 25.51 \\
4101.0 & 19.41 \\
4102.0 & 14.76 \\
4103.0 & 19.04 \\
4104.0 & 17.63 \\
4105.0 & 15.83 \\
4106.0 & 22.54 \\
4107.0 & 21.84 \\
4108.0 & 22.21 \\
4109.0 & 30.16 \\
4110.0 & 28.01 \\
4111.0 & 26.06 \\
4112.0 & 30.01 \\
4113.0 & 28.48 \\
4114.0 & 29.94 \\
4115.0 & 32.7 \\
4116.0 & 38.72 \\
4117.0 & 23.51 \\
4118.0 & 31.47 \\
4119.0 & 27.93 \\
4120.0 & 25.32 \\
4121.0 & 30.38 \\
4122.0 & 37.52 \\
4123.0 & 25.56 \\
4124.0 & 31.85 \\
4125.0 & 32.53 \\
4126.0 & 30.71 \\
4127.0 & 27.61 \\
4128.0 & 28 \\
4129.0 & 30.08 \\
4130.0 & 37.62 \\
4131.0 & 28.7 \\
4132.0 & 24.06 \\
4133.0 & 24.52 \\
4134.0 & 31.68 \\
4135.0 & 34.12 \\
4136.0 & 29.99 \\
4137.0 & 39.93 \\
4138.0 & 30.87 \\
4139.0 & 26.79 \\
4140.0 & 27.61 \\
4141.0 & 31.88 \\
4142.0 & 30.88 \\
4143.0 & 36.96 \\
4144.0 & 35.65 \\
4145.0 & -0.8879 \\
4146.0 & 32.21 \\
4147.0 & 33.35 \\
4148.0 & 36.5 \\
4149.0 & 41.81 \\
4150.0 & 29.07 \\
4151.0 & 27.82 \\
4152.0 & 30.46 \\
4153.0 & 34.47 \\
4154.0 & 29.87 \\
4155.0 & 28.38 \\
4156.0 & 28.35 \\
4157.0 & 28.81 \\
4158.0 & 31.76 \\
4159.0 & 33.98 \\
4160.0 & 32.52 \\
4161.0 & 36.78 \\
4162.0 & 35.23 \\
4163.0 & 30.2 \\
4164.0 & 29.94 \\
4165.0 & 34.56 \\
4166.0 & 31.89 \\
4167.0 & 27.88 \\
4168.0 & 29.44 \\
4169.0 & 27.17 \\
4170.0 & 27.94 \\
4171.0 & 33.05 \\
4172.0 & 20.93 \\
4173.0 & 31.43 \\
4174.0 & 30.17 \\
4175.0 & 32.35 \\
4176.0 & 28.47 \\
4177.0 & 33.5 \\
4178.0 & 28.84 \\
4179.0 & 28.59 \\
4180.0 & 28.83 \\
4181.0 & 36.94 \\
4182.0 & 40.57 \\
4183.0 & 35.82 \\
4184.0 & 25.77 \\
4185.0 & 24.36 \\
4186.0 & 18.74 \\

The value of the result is 3.73 angstrom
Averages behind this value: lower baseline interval 31.2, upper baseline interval 30.5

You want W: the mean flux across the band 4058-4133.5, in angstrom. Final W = 28.7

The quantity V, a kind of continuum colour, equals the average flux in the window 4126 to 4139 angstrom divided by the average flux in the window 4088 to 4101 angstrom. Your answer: 1.19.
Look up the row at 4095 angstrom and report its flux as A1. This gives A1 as 28.65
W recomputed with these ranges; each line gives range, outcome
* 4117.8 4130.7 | 30.5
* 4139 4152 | 30.1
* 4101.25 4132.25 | 27.4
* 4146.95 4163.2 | 32.3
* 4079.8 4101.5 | 27.1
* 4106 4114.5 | 26.8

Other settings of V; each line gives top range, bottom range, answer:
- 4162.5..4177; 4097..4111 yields 1.37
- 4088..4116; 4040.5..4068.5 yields 0.79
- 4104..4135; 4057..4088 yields 0.90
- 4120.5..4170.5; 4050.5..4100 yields 1.01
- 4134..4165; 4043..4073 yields 0.97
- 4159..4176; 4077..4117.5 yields 1.15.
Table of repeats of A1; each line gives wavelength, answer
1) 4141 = 31.88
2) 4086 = 30.01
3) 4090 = 31.34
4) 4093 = 29.17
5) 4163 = 30.2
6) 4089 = 28.96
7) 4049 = 23.32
